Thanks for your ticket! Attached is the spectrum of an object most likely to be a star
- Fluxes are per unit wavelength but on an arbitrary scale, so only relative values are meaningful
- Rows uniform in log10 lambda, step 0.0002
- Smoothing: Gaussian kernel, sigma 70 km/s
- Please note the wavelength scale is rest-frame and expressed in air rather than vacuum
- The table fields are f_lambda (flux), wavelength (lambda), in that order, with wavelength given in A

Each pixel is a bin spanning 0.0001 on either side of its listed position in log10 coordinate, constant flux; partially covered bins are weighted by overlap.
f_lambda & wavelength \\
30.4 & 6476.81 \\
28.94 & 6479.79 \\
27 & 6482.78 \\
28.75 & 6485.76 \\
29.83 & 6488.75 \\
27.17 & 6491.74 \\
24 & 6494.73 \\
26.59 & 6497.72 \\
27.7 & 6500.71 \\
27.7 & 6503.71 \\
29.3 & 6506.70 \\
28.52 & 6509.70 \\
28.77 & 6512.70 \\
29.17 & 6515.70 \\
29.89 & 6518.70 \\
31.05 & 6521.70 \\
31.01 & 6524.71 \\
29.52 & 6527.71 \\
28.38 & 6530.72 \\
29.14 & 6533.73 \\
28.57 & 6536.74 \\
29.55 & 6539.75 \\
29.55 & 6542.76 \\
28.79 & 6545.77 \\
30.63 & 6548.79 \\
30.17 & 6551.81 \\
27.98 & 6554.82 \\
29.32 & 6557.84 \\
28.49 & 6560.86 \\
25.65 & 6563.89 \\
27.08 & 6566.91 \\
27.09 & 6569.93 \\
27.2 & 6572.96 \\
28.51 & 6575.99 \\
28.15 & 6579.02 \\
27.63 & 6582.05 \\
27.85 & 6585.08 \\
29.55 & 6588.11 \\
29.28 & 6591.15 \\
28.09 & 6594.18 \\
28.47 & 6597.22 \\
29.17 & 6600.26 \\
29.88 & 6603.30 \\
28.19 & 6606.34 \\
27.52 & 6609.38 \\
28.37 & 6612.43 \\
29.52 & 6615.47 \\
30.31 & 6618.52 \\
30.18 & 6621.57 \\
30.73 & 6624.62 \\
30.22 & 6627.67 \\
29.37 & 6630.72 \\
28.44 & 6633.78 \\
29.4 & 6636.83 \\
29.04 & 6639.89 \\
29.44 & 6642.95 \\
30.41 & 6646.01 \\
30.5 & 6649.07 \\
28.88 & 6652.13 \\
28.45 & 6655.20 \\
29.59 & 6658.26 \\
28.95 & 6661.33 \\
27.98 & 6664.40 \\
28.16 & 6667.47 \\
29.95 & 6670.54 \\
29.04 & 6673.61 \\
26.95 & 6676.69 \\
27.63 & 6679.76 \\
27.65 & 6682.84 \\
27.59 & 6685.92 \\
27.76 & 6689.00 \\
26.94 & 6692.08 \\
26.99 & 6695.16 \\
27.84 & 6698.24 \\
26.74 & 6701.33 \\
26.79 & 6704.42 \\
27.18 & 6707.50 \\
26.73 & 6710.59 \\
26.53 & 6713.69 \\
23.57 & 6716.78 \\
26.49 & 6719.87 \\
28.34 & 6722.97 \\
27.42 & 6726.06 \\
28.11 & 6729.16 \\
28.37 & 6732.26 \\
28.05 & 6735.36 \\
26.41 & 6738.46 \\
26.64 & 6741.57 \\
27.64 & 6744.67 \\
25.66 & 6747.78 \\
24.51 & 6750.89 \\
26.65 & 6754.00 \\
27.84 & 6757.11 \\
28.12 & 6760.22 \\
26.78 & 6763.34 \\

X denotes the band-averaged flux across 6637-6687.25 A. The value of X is 28.8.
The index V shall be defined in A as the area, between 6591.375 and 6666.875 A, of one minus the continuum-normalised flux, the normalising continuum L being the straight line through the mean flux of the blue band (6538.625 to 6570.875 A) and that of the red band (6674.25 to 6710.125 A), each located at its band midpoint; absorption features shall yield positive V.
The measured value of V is -3.5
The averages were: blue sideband 28.6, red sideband 27.3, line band 29.2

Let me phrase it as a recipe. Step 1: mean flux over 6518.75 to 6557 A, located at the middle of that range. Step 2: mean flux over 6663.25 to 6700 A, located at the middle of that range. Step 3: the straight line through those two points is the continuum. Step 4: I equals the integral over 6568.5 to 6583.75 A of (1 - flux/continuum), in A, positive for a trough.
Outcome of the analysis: 0.72 A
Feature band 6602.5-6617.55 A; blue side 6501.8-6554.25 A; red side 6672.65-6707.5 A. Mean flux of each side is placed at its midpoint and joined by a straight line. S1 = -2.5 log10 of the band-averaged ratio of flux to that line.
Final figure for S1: -0.01 mag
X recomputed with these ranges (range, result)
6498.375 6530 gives 29.2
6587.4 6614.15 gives 28.7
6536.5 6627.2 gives 28.7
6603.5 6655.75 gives 29.4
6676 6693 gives 27.5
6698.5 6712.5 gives 26.9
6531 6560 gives 29.2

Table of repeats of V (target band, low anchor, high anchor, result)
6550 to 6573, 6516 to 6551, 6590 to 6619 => 1.1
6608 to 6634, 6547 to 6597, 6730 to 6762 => -1.4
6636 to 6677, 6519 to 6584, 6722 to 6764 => -1.8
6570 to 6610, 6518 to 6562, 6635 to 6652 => 1.6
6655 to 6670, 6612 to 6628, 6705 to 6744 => 0.0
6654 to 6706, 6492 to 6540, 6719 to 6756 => -0.9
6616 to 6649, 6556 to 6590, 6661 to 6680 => -1.9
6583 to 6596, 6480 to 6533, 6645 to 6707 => -0.1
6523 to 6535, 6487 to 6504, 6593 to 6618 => -0.8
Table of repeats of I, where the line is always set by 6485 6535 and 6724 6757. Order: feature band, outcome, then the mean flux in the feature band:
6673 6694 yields -0.1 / 27.6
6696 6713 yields 0.1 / 27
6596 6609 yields -0.4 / 28.8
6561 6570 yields 0.4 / 26.8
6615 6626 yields -0.9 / 30.2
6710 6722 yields 0.6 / 25.9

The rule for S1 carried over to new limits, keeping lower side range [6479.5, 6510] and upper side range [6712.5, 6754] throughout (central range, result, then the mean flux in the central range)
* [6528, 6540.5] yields -0.053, 28.9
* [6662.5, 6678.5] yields -0.056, 28.4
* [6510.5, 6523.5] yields -0.078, 29.7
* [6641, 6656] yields -0.095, 29.6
